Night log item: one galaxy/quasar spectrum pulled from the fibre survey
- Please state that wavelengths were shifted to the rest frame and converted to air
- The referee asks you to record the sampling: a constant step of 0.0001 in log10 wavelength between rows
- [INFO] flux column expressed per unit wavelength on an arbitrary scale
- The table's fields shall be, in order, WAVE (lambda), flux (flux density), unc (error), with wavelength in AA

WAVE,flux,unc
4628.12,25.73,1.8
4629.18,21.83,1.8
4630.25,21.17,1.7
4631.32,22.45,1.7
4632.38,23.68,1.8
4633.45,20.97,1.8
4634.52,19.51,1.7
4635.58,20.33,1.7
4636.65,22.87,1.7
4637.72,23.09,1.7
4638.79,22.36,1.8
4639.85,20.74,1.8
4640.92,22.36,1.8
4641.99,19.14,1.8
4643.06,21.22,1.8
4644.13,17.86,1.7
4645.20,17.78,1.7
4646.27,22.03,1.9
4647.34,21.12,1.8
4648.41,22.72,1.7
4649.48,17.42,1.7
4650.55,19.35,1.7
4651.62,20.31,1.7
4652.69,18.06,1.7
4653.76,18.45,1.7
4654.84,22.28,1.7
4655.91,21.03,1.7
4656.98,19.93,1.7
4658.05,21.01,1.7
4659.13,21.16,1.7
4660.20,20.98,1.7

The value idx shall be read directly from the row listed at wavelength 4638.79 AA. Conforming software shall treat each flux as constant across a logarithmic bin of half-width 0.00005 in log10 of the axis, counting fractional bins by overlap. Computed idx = 22.36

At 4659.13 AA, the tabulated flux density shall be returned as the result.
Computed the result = 21.16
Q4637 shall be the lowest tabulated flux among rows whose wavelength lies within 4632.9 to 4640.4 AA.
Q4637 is 19.51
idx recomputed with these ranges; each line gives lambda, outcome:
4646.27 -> 22.03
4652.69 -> 18.06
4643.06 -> 21.22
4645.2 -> 17.78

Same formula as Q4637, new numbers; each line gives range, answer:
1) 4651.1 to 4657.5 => 18.06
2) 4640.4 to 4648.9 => 17.78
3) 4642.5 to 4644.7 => 17.86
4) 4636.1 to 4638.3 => 22.87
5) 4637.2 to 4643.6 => 19.14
